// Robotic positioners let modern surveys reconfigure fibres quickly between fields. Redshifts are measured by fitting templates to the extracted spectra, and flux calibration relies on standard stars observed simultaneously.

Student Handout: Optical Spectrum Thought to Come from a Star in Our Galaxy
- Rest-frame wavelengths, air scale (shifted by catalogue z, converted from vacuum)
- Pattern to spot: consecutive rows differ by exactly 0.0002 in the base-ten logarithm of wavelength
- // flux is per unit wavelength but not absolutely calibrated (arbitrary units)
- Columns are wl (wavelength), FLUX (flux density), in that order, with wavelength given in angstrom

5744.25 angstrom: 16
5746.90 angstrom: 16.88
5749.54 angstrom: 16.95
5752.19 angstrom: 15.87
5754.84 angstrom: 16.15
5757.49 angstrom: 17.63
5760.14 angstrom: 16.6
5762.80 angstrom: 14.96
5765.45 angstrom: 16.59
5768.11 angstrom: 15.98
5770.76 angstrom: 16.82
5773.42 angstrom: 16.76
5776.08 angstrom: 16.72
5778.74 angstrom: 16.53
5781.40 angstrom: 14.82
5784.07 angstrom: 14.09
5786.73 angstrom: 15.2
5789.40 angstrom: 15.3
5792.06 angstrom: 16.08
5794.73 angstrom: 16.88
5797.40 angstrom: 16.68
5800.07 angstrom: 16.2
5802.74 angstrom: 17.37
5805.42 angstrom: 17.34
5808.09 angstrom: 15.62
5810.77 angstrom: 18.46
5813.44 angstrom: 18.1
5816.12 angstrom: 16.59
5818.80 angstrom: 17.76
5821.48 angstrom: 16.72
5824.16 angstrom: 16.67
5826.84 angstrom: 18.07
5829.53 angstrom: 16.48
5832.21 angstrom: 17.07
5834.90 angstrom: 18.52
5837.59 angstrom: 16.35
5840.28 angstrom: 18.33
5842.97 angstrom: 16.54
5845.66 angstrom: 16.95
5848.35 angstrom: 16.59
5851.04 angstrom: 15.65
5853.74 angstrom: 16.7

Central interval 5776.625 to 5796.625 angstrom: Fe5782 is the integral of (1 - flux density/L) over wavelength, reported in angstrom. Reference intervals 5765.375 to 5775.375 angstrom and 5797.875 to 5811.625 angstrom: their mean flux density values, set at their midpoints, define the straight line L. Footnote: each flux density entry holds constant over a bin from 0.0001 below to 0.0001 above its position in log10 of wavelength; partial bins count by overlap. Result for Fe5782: 1.3 angstrom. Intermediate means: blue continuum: 16.5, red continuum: 16.9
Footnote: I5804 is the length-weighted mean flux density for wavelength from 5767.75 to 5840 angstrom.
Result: 16.7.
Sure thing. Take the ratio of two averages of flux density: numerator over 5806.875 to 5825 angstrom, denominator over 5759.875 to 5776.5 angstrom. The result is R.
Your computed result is 1.05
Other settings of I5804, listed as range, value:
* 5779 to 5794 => 15.3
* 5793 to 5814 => 17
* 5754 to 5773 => 16.4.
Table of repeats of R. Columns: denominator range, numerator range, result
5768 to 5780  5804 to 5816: 1.04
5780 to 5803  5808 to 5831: 1.09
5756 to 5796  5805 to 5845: 1.07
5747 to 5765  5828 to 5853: 1.03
